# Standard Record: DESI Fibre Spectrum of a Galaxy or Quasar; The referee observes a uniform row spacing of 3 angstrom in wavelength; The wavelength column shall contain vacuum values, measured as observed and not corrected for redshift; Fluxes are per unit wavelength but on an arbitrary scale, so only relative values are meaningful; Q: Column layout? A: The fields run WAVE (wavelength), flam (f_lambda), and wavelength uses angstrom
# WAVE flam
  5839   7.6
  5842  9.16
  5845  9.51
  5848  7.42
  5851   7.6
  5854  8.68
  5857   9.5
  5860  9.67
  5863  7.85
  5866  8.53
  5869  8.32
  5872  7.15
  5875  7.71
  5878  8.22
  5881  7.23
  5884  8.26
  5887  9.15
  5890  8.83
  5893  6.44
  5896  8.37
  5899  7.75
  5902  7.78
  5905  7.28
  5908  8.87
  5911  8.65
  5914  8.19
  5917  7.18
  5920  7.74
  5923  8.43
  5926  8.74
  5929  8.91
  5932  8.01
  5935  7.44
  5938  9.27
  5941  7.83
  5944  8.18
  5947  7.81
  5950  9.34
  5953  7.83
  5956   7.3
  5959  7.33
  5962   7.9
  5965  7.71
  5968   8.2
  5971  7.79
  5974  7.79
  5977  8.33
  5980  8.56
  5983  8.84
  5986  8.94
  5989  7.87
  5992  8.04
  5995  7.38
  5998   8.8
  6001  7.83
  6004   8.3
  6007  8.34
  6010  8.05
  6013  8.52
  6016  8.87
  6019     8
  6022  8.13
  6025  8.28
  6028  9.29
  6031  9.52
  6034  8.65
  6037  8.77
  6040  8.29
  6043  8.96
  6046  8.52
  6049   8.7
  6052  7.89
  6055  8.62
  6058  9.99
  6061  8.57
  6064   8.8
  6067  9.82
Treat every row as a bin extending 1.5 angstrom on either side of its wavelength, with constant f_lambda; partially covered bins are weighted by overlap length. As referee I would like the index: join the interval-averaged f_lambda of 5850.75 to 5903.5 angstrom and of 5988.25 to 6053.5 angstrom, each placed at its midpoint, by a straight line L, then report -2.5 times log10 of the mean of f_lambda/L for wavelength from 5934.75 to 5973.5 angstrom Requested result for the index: 0.04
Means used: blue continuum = 8.18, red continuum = 8.42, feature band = 8.01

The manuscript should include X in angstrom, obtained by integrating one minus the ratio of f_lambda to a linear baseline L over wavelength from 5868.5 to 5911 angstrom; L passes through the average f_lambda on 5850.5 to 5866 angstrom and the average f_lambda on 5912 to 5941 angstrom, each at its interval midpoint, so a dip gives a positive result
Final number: 2.5 angstrom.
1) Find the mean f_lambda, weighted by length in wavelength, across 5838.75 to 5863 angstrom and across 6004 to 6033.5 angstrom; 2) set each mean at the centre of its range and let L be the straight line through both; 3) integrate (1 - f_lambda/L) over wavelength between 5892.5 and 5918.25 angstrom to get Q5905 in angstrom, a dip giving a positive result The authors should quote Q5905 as 2.2 angstrom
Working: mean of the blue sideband 8.65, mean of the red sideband 8.55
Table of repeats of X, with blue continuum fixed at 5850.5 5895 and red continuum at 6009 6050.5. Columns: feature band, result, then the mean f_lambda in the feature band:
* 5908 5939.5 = 0.3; 8.29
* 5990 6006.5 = 0.9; 8.08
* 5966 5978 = 0.7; 8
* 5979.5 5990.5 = -0.1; 8.55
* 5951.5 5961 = 1.0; 7.51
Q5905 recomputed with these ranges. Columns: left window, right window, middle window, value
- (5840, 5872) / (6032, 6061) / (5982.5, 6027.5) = 2.02 angstrom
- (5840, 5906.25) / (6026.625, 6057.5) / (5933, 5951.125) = 0.31 angstrom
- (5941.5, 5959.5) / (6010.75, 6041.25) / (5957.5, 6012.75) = 1.07 angstrom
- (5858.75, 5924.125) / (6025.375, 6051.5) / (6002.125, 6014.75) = 0.49 angstrom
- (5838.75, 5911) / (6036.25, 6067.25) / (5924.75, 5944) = 0.14 angstrom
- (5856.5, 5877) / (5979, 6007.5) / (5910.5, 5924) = 0.54 angstrom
